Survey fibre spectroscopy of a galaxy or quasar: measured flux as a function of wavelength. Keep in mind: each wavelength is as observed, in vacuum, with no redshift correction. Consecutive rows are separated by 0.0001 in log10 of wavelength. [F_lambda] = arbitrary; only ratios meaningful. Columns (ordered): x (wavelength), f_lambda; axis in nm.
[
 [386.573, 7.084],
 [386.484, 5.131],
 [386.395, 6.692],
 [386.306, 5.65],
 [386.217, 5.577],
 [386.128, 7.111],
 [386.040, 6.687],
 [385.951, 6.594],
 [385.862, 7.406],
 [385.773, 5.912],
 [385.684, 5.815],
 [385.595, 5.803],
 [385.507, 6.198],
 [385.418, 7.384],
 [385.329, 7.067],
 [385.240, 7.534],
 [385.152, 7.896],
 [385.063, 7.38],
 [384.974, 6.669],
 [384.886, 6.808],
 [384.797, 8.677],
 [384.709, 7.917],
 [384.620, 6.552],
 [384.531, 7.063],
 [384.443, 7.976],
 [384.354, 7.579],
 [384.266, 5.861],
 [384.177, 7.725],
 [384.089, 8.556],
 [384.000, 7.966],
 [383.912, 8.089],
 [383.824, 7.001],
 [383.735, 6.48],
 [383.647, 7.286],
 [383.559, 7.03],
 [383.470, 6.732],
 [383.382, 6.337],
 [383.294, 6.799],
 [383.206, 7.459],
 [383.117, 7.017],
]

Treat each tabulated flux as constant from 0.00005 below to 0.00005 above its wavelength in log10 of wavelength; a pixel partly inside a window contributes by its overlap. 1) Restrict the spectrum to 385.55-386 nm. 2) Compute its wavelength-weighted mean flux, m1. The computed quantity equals 6.31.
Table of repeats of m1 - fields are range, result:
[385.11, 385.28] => 7.75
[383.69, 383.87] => 6.76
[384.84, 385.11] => 6.96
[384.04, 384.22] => 8.13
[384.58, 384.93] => 7.5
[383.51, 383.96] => 7.18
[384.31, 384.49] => 7.77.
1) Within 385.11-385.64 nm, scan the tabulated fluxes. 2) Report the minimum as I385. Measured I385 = 5.803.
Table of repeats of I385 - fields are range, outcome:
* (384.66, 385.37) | 6.669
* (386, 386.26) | 5.577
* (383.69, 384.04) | 6.48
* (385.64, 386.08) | 5.815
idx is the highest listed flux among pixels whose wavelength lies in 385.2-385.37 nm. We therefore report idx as 7.534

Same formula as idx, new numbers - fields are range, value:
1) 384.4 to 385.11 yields 8.677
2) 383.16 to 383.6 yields 7.459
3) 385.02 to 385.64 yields 7.896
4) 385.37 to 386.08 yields 7.406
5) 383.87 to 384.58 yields 8.556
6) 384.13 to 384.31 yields 7.725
